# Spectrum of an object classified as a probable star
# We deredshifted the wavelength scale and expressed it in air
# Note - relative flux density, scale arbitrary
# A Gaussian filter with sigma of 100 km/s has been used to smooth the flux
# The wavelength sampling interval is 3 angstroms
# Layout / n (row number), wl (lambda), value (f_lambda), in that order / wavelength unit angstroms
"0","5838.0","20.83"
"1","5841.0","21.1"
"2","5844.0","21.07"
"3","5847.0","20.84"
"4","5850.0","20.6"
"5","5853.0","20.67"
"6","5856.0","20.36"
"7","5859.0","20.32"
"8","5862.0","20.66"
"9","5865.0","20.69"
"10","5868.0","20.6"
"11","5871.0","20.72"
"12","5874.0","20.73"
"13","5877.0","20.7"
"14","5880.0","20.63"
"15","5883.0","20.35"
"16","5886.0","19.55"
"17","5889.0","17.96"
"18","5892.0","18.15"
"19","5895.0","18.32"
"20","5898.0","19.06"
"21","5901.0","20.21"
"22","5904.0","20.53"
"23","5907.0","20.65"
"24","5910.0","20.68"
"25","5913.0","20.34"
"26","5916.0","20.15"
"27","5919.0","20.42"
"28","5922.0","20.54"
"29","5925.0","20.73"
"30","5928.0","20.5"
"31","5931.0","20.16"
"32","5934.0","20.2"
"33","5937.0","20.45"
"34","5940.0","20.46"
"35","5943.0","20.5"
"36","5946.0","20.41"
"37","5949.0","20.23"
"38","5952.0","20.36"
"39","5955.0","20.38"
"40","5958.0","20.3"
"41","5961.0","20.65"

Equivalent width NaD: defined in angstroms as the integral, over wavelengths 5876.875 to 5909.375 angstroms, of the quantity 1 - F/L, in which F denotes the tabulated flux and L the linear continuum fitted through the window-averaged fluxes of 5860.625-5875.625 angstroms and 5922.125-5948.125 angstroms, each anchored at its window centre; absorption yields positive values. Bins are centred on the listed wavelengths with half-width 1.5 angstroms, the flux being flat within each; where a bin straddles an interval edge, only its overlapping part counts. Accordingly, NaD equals 1.5 angstroms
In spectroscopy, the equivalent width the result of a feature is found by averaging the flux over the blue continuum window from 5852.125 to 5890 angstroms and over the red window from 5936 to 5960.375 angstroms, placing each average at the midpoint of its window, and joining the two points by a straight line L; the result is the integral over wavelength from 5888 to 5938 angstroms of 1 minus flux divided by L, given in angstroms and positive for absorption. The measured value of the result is 1.0 angstroms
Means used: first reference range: 20.3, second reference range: 20.4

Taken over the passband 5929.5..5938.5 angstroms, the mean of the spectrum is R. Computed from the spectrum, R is 20.3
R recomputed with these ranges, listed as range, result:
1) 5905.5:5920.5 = 20.4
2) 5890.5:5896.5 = 18.2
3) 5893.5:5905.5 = 19.5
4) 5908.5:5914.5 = 20.5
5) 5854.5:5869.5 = 20.5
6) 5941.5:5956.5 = 20.4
